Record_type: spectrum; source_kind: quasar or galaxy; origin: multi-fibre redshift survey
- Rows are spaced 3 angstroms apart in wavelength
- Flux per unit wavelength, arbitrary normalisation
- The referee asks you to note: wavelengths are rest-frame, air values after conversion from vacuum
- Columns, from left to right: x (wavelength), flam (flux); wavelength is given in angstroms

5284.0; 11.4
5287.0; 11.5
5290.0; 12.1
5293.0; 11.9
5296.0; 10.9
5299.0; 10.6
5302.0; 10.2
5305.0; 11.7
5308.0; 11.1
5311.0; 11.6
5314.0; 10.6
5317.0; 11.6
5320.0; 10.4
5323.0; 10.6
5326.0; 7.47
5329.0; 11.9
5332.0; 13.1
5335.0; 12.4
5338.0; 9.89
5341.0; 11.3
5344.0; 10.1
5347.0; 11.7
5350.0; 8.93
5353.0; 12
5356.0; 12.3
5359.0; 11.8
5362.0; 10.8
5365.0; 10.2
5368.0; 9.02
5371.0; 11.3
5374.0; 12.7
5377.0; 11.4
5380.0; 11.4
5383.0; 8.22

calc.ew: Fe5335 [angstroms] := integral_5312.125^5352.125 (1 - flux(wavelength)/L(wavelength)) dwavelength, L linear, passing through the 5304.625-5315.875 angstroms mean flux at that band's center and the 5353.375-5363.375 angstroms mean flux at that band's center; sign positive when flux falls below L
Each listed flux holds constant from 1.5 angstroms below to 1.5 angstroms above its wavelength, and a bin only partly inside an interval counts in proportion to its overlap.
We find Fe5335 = 2.21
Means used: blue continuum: 11.2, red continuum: 11.7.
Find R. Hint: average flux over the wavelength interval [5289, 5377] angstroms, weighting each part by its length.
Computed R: 11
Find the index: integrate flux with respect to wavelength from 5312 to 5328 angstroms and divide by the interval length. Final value 10.2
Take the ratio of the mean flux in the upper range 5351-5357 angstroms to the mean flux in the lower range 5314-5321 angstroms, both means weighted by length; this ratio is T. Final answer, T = 1.1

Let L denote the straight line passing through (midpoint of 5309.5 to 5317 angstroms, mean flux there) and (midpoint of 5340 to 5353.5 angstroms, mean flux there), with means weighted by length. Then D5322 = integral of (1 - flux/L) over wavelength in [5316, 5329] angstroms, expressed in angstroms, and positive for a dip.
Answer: 1.0 angstroms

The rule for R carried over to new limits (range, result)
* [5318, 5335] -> 10.9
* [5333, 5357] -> 11.1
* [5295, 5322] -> 11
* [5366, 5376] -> 11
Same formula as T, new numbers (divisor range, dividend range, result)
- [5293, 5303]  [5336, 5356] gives 1.00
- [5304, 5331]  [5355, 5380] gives 1.04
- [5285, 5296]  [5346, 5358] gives 0.96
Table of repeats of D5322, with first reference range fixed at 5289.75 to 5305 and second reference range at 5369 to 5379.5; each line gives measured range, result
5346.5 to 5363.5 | 0.4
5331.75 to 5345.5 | 0.2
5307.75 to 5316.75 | 0.0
